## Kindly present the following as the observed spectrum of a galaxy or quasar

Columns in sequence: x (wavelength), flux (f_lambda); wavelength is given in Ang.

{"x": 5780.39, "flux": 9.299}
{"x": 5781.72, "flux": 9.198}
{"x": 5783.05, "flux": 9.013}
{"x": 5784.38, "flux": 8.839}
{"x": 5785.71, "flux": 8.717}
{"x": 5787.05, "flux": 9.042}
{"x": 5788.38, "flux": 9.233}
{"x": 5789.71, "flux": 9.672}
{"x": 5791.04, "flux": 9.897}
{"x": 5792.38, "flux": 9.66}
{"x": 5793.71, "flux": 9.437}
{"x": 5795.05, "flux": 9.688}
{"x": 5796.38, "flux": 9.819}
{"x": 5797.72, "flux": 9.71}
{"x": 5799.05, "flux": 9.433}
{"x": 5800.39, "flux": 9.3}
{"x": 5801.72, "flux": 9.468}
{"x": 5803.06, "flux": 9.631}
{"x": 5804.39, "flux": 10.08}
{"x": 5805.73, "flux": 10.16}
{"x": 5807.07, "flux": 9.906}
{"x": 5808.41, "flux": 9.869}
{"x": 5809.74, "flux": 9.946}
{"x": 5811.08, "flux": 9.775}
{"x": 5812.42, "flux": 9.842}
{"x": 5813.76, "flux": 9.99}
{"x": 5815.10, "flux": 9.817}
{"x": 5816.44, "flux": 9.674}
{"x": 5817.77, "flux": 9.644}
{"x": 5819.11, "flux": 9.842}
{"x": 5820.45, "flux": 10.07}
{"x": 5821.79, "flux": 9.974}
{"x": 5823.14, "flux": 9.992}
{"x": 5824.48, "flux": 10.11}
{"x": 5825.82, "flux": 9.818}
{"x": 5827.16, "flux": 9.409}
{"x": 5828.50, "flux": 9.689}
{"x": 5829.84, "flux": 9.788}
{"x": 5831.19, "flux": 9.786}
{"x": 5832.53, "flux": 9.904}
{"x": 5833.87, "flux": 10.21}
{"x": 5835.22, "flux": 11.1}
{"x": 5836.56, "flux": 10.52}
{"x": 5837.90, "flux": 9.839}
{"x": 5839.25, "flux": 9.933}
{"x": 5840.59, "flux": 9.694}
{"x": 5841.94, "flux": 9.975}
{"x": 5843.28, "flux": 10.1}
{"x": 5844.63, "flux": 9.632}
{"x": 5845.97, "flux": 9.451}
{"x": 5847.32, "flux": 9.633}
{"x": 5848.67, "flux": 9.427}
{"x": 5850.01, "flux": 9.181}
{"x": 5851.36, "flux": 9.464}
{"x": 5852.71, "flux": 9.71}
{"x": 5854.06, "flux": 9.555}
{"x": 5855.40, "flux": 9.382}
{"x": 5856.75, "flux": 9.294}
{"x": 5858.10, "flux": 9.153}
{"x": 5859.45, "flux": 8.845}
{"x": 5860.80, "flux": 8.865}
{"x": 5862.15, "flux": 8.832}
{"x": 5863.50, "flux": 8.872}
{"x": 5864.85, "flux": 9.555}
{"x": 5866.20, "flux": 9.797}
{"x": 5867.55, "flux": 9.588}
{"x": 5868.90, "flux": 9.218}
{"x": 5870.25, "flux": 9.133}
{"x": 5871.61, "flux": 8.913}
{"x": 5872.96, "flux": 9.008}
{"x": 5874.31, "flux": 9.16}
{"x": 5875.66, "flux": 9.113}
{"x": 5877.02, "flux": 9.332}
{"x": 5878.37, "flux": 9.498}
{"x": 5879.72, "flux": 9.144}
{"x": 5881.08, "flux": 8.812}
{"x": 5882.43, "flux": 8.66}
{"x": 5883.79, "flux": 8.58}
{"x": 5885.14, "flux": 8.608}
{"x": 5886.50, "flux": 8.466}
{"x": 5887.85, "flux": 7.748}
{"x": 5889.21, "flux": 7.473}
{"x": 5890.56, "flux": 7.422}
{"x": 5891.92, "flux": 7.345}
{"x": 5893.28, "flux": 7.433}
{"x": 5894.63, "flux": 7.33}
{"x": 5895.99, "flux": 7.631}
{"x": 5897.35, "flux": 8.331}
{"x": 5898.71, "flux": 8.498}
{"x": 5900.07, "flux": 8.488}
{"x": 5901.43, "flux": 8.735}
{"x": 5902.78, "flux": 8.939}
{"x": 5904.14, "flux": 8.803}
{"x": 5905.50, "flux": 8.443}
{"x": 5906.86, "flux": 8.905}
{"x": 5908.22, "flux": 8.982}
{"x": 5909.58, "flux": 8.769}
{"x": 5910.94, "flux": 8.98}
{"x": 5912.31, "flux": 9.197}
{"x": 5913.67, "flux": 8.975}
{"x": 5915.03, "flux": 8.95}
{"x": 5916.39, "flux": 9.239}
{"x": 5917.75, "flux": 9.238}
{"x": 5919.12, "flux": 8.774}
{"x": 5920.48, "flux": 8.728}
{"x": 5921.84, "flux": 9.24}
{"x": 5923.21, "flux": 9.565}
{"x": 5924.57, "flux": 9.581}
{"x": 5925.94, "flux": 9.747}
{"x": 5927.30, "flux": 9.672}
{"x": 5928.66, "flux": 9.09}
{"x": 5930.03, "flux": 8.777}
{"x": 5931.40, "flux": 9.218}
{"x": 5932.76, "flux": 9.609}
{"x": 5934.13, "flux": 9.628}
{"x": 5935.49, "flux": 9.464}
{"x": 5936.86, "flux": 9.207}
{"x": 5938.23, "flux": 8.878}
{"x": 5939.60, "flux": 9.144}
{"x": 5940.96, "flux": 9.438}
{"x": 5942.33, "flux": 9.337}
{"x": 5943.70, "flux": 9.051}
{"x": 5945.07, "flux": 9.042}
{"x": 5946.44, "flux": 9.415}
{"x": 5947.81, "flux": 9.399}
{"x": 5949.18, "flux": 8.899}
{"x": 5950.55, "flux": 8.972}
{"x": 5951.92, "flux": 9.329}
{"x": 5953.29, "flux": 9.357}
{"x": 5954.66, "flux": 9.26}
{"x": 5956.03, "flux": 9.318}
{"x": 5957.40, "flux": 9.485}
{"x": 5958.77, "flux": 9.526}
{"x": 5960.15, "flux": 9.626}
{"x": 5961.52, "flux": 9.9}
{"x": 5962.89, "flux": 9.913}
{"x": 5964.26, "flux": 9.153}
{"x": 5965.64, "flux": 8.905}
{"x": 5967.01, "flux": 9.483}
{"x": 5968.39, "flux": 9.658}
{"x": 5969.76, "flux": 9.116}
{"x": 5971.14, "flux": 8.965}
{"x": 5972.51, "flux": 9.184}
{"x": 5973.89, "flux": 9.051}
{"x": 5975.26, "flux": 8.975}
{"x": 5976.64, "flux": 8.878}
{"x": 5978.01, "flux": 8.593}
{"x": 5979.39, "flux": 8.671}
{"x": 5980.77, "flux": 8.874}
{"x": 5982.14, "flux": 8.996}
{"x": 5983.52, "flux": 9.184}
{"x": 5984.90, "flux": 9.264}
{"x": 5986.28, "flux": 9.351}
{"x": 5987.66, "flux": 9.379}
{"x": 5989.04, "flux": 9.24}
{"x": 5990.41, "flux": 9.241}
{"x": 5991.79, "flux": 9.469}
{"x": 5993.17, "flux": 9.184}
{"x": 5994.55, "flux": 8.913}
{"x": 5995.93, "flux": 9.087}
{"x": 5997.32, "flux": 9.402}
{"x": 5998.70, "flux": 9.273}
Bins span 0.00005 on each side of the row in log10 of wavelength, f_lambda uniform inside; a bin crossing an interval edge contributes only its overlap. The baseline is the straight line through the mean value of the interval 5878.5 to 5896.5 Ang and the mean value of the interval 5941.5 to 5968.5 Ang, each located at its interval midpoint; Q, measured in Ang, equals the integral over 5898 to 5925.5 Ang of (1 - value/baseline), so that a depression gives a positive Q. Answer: -1.32 Ang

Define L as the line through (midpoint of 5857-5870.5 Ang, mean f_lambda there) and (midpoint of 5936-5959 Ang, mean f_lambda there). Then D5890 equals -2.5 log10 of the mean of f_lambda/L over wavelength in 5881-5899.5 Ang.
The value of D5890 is 0.15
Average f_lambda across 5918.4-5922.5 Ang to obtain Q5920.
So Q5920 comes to 8.91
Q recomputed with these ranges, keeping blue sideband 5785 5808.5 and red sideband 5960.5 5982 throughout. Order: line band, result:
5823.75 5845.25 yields -1.1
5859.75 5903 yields 3.4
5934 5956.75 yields 0.0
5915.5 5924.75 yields 0.1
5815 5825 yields -0.4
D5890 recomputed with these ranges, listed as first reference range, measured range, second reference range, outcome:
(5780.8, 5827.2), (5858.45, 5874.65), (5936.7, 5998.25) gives 0.039 mag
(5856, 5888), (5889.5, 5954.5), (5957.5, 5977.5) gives 0.032 mag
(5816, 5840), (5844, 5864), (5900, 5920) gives 0.039 mag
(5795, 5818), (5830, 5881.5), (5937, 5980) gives 0.012 mag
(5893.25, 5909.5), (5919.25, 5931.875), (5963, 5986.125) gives -0.075 mag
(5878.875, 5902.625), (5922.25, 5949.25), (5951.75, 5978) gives -0.054 mag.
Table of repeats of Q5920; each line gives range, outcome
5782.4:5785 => 8.93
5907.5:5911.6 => 8.91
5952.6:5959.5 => 9.39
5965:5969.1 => 9.36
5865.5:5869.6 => 9.54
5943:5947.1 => 9.16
